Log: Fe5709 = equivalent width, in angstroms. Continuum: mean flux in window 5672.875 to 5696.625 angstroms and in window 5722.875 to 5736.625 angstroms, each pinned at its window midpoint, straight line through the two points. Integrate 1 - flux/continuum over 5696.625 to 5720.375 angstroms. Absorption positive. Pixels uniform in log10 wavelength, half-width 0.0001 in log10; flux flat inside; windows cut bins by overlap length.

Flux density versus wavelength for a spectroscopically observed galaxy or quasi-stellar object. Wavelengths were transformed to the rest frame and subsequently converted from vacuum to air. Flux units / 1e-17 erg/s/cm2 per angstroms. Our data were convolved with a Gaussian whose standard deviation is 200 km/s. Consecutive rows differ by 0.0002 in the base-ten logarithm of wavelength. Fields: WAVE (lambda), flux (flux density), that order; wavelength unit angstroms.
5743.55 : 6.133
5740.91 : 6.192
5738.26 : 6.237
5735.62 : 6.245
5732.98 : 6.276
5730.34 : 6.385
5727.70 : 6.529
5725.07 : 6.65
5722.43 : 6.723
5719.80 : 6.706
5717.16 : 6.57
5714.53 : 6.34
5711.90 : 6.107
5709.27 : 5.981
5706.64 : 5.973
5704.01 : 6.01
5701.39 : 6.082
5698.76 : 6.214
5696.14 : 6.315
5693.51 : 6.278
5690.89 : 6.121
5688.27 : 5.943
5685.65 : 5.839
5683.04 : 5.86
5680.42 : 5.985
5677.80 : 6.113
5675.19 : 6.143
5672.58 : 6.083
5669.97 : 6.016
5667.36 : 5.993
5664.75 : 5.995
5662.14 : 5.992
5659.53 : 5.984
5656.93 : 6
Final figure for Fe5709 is 0.2 angstroms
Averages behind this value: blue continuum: 6.06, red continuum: 6.44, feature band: 6.21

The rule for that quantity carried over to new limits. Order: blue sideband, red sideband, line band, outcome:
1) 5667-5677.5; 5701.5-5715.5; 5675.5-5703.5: 0.0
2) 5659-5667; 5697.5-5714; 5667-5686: 0.0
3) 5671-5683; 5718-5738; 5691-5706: 0.2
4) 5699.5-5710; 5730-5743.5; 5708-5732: -1.2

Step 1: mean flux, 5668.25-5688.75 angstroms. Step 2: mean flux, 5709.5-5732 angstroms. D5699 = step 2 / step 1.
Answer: 1.08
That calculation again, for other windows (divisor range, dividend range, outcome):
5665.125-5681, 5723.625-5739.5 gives 1.06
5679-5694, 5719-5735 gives 1.09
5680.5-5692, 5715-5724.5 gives 1.12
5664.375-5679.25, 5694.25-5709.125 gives 1.01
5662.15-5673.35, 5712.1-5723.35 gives 1.09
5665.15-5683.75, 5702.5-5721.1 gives 1.03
